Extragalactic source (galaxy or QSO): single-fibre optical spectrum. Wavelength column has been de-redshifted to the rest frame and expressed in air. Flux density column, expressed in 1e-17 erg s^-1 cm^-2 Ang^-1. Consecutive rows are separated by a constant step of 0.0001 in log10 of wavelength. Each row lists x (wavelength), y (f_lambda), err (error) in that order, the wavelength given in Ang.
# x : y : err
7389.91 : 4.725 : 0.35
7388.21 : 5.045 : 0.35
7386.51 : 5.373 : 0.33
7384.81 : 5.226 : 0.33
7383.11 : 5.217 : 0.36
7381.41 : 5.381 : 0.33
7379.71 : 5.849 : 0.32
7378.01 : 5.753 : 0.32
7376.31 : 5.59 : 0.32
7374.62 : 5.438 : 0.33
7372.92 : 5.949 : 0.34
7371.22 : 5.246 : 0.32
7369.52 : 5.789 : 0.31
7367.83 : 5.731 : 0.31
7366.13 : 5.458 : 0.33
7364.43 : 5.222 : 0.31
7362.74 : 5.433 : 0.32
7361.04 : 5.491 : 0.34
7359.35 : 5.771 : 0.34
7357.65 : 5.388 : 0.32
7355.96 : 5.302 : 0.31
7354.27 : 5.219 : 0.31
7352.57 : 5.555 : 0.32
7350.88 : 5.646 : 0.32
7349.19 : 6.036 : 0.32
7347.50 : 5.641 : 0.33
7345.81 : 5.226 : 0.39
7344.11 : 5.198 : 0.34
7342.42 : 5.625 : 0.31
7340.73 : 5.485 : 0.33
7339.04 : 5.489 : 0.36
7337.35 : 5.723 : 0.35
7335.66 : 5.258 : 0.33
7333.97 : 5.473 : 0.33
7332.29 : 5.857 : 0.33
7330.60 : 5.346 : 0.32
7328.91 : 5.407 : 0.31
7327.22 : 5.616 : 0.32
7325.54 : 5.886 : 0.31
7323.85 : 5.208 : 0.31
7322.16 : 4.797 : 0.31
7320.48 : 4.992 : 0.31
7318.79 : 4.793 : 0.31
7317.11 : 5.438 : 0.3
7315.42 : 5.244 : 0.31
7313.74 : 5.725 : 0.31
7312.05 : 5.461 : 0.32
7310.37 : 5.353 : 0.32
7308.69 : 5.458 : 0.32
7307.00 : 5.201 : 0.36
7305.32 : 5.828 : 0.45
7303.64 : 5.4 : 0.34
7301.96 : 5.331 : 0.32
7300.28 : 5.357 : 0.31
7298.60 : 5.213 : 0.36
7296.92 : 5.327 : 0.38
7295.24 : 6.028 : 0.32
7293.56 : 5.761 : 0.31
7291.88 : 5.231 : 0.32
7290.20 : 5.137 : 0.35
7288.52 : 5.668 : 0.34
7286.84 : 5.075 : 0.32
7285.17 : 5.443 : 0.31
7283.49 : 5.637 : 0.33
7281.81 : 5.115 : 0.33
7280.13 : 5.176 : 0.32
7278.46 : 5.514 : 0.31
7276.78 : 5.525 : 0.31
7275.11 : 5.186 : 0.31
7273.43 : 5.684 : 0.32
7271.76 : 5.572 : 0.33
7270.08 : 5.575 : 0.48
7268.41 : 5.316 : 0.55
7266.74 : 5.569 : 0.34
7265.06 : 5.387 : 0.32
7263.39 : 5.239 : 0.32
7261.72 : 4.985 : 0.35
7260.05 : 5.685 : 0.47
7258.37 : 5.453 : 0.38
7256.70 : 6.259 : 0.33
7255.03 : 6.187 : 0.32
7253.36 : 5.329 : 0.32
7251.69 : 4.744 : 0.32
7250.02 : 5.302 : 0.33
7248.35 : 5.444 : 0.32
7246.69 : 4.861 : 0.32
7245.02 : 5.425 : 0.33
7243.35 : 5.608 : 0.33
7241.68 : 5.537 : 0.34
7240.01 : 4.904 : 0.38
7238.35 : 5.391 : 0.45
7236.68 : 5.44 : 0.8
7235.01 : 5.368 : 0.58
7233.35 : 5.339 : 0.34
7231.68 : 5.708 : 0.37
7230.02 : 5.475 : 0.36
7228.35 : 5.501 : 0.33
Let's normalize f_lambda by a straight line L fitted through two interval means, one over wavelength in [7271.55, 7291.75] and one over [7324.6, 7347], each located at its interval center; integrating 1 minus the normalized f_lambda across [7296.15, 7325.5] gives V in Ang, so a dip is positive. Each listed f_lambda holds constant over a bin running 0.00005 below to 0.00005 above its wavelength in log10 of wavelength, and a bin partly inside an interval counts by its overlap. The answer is 0.71 Ang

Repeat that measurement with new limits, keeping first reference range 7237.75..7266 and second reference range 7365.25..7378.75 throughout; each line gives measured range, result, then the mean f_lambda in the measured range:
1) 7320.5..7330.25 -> 0.32 Ang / 5.35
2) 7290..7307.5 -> 0.09 Ang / 5.45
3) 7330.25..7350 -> 0.09 Ang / 5.53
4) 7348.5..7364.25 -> 0.19 Ang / 5.52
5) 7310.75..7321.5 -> 0.48 Ang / 5.27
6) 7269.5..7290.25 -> 0.12 Ang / 5.42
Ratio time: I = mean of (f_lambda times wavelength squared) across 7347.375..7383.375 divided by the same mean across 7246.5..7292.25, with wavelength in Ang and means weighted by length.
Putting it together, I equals 1.05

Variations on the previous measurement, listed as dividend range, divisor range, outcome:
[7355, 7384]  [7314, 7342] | 1.04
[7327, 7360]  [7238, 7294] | 1.04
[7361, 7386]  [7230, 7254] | 1.07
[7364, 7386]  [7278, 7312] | 1.04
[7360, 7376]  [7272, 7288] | 1.05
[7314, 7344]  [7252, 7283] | 1.00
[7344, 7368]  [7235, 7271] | 1.04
